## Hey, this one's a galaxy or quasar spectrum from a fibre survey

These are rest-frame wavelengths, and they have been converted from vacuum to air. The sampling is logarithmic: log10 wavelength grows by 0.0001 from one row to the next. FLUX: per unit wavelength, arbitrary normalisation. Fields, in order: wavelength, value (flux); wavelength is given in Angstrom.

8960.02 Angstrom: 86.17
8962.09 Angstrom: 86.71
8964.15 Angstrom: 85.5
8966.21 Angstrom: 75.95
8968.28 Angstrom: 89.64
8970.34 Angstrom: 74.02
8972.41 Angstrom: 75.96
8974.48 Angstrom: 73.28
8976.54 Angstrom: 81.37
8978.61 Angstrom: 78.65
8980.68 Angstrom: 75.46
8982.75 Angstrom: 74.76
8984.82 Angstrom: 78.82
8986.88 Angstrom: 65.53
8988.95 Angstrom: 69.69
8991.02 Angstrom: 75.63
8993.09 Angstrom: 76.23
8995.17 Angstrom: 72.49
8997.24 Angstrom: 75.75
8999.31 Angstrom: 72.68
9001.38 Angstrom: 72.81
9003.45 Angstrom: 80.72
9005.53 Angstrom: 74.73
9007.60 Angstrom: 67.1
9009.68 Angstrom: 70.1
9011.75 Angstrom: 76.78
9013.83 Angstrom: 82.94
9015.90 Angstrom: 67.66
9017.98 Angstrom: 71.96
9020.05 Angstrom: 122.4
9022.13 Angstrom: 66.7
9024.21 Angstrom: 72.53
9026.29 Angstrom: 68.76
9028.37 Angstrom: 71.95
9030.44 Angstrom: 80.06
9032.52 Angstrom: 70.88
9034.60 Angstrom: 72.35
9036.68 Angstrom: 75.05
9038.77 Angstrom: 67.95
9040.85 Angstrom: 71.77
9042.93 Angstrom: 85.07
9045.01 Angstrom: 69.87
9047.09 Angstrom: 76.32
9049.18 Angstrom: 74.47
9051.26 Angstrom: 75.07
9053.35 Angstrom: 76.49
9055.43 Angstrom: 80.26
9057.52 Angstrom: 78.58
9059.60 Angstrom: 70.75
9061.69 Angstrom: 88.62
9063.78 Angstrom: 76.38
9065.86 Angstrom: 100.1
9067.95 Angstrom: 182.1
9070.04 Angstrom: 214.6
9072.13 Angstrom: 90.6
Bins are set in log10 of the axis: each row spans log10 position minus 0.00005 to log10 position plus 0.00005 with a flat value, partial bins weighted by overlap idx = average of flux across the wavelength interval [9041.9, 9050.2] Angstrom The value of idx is 76.4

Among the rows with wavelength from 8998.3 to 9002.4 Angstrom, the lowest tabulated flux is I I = 72.68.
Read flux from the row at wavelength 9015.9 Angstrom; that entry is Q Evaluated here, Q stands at 67.66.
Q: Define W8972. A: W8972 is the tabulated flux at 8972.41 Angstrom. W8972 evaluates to 75.96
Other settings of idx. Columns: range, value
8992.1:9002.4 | 74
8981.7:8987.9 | 73.1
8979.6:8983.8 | 75.1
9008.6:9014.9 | 76.5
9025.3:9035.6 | 72.9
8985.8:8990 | 67.9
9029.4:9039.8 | 73.3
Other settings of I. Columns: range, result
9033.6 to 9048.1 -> 67.95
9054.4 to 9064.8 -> 70.75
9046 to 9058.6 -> 74.47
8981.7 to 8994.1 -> 65.53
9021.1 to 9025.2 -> 66.7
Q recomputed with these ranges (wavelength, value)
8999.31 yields 72.68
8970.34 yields 74.02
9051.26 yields 75.07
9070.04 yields 214.6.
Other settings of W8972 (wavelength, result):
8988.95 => 69.69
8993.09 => 76.23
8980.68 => 75.46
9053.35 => 76.49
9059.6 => 70.75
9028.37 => 71.95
